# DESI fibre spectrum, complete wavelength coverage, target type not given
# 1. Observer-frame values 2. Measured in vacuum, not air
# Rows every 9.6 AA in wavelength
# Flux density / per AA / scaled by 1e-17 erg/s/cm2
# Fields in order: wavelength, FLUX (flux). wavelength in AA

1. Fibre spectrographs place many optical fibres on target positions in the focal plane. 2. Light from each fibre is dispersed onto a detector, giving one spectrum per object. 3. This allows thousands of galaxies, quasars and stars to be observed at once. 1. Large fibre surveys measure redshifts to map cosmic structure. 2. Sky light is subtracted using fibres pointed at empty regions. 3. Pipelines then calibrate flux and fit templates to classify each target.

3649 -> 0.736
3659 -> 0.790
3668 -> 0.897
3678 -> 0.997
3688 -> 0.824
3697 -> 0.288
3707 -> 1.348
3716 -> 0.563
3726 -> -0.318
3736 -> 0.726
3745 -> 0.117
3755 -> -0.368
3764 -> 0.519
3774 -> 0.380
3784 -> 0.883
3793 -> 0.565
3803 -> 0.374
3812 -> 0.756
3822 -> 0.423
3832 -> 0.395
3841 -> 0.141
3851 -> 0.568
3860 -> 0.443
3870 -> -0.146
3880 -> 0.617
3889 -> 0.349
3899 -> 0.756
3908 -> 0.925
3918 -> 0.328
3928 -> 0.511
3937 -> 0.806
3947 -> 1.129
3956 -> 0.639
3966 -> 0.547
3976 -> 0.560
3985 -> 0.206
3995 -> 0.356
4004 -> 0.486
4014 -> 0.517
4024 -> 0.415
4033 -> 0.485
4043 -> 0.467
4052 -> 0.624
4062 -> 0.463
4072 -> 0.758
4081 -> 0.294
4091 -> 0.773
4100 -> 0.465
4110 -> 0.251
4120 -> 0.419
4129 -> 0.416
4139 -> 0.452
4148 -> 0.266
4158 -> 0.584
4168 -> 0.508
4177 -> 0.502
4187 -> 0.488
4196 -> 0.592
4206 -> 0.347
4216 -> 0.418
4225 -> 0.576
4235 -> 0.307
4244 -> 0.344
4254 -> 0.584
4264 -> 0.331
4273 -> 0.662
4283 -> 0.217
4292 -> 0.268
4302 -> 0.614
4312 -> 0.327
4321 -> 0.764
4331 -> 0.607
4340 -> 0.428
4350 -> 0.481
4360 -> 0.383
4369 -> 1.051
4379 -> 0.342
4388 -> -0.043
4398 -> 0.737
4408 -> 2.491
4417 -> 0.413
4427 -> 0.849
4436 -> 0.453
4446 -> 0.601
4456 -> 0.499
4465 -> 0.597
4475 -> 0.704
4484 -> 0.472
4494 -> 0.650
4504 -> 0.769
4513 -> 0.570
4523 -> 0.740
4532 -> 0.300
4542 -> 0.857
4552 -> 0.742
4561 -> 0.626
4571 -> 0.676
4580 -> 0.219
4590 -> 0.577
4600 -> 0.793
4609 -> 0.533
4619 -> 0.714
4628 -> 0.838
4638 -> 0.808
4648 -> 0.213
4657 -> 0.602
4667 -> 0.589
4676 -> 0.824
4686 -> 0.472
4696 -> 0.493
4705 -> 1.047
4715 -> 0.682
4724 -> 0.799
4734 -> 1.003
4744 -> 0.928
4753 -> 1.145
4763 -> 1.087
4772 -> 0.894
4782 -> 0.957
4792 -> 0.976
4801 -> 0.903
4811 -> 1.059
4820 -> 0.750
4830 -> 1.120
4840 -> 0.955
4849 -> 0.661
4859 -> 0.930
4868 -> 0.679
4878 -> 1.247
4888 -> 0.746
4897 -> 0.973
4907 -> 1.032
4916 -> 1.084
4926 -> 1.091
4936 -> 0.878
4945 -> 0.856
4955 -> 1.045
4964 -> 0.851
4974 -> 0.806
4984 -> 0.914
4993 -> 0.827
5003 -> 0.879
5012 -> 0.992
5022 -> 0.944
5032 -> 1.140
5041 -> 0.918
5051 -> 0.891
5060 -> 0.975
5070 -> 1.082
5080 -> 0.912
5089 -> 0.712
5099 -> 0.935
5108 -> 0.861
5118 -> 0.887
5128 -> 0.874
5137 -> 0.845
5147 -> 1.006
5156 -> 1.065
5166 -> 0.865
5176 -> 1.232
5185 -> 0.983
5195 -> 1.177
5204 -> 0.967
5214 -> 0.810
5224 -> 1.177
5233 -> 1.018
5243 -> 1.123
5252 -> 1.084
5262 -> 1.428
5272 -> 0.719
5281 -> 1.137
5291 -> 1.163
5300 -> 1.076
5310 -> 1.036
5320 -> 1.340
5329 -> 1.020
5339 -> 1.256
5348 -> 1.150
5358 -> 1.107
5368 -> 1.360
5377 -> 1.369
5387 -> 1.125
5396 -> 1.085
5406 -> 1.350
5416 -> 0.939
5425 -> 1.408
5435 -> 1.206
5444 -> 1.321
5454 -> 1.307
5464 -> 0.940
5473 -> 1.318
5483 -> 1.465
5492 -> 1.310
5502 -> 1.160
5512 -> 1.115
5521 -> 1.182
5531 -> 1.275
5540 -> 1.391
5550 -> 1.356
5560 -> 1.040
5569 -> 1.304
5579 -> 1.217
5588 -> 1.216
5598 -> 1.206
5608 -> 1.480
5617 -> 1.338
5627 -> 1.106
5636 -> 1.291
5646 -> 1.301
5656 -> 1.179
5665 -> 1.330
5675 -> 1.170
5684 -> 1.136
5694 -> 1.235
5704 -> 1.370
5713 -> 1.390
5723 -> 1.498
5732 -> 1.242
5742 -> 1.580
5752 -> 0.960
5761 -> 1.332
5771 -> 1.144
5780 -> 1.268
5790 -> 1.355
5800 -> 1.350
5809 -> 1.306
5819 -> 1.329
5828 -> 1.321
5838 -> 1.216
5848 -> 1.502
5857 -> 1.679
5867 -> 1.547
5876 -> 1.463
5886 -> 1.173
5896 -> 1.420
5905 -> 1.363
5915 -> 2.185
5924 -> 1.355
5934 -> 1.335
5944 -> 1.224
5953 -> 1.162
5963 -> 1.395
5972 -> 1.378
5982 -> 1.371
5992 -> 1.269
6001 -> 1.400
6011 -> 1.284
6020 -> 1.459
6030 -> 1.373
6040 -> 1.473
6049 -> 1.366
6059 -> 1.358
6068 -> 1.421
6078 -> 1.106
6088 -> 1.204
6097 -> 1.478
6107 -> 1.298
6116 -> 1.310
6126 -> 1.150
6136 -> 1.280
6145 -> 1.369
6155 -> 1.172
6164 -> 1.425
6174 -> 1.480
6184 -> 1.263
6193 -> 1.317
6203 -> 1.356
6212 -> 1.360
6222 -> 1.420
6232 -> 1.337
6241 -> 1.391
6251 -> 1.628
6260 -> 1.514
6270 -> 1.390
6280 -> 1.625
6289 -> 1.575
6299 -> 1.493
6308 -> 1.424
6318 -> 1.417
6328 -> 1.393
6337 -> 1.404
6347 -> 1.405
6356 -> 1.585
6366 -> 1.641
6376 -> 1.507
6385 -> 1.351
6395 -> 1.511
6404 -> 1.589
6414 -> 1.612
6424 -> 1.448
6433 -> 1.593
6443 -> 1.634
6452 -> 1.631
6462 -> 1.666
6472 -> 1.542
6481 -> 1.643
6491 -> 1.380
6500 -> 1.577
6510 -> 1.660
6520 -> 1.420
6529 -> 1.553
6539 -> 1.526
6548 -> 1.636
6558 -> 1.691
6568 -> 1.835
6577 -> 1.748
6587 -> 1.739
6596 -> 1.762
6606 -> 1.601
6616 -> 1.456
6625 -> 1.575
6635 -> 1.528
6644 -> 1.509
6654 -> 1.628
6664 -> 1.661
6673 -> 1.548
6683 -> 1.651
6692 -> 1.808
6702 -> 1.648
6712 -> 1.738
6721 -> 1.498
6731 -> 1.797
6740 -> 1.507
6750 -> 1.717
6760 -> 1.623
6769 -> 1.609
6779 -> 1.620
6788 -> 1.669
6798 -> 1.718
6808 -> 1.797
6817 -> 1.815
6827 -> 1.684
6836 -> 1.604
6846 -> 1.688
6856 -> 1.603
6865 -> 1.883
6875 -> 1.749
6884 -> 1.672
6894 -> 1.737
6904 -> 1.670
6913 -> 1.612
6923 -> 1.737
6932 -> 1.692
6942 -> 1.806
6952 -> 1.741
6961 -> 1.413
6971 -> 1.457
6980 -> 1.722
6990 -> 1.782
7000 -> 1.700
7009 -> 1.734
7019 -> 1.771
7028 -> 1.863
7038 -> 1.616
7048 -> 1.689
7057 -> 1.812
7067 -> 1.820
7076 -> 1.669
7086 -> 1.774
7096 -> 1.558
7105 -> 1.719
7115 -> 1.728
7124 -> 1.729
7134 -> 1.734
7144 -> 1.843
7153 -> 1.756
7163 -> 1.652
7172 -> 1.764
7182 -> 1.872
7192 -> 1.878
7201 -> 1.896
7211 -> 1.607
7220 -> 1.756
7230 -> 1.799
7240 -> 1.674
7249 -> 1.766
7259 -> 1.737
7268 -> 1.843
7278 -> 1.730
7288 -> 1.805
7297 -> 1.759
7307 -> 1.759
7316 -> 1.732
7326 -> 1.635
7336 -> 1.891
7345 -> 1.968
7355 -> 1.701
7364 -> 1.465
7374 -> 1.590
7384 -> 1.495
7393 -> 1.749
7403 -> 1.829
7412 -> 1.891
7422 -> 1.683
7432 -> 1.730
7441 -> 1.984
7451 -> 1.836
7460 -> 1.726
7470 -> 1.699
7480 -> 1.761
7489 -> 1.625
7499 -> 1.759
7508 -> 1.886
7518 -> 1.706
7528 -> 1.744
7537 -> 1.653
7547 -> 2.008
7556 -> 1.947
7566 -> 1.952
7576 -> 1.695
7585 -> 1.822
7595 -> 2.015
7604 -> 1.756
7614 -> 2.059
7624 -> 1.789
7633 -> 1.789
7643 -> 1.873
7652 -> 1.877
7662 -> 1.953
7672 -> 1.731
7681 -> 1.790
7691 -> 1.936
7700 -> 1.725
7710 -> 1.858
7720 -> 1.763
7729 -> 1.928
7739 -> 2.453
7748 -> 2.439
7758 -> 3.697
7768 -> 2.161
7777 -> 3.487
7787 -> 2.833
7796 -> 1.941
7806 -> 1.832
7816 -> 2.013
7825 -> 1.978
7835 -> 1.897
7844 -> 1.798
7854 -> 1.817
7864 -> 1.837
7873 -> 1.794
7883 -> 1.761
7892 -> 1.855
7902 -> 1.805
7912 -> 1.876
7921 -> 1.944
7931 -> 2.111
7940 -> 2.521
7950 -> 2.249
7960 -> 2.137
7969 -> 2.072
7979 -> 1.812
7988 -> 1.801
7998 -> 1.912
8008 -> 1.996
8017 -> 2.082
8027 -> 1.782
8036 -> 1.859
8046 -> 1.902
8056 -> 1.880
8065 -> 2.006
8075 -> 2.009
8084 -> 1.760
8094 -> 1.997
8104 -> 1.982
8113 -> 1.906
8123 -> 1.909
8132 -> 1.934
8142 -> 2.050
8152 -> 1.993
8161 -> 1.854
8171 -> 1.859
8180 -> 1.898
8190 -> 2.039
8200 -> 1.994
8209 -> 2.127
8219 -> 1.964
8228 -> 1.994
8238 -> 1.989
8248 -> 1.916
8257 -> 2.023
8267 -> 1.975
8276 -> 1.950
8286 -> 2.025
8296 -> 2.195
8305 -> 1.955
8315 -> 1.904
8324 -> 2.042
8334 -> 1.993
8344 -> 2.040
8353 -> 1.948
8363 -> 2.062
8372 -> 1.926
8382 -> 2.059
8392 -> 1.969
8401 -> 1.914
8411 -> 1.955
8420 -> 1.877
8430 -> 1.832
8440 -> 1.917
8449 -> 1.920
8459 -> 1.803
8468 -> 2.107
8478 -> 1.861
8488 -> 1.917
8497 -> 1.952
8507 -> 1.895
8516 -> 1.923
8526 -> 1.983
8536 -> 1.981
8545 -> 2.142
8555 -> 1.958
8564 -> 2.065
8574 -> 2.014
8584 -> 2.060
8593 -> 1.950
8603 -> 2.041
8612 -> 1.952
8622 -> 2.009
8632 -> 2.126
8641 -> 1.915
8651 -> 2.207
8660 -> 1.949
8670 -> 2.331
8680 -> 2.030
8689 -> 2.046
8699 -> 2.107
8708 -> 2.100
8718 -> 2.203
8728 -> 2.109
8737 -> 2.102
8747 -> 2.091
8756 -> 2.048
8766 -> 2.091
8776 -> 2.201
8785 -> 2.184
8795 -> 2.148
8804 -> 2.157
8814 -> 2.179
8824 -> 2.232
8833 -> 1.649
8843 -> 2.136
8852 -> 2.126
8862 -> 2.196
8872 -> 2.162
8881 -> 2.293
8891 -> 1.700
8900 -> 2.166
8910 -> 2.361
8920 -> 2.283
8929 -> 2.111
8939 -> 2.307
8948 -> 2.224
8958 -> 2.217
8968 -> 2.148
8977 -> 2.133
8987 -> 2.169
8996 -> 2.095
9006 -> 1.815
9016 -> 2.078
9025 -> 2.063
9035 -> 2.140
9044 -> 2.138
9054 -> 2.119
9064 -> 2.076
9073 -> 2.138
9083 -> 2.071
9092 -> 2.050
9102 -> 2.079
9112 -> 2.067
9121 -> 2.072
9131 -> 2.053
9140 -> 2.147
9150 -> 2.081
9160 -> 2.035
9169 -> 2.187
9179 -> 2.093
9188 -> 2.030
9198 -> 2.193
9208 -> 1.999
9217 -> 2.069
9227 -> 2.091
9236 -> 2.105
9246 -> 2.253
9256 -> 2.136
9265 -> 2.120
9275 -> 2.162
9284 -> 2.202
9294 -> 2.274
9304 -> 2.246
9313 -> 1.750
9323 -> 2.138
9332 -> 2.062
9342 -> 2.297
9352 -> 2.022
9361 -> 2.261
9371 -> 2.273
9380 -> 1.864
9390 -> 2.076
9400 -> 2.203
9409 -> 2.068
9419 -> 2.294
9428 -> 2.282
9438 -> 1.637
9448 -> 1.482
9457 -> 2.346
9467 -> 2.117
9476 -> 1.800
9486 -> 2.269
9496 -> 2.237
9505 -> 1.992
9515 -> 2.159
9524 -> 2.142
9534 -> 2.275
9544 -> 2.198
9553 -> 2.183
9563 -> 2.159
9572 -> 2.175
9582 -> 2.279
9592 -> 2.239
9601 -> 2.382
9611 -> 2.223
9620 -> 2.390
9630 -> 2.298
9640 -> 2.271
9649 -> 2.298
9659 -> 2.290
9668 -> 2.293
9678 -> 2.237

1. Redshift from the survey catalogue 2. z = 0.18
